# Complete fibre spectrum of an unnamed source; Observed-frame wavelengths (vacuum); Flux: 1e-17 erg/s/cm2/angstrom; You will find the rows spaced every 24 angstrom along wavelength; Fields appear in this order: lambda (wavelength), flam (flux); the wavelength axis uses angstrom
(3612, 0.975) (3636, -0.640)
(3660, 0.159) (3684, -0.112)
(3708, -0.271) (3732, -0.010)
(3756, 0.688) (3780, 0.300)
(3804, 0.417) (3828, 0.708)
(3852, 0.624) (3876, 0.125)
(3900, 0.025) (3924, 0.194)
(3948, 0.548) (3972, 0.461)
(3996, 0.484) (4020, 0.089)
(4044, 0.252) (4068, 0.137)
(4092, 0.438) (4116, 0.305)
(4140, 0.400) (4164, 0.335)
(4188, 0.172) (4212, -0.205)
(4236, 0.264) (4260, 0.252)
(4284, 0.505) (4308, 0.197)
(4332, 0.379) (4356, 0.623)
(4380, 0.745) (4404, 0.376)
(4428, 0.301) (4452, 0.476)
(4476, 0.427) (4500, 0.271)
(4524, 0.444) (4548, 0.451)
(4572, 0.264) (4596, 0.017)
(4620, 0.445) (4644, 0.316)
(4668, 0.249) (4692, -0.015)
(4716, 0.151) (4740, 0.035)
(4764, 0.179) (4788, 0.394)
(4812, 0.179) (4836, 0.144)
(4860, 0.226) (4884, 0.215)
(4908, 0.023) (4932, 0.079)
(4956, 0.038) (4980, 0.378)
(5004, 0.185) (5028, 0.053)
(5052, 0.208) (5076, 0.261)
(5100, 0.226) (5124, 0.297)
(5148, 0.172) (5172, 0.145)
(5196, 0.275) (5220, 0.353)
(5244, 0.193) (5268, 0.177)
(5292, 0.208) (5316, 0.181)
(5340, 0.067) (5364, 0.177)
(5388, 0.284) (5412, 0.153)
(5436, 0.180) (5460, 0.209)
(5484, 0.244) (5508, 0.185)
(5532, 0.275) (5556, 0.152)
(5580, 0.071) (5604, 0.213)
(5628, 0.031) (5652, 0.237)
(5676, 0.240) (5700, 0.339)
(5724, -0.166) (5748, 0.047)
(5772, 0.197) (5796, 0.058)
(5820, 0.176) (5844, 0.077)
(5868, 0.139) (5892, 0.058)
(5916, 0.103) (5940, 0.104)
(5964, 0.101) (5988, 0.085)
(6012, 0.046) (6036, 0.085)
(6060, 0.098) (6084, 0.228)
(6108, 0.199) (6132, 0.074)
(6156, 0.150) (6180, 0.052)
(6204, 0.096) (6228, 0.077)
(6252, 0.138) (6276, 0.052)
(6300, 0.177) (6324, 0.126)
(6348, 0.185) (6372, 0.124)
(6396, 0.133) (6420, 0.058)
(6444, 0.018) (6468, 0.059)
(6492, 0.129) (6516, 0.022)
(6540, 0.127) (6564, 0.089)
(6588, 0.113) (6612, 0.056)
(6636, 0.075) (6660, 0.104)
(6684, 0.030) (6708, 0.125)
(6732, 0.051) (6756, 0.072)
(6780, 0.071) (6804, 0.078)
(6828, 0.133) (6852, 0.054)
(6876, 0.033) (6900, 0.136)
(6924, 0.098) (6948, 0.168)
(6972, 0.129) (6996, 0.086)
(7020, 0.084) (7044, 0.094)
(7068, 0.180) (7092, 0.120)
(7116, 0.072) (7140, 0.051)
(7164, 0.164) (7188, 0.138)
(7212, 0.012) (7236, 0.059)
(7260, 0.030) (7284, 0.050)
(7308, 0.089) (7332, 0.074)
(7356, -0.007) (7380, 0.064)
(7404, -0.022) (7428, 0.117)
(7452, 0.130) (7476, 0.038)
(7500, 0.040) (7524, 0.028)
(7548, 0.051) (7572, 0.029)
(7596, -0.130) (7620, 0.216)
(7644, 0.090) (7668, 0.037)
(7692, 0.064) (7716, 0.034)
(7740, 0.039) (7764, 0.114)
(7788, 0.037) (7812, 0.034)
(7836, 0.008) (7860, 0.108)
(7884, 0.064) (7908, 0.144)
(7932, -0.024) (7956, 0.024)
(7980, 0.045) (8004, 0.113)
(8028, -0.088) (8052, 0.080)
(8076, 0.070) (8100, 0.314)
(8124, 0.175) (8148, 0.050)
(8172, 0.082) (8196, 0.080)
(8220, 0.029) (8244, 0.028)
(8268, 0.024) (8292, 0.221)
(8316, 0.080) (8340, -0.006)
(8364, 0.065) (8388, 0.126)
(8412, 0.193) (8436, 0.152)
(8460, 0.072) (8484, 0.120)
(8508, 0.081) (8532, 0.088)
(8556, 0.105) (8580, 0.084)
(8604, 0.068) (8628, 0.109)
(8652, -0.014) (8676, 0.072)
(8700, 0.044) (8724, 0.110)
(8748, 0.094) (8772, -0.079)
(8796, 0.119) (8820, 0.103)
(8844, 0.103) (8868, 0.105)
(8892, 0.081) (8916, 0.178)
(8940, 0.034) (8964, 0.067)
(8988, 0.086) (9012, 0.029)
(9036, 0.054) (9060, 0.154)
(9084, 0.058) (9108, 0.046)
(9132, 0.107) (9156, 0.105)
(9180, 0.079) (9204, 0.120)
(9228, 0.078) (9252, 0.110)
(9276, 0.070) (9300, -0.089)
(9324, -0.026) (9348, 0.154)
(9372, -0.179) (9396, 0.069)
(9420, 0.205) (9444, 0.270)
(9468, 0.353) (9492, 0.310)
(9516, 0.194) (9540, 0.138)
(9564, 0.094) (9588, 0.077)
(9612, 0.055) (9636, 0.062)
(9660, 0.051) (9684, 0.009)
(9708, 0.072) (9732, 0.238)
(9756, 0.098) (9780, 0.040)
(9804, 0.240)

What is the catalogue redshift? 1.175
